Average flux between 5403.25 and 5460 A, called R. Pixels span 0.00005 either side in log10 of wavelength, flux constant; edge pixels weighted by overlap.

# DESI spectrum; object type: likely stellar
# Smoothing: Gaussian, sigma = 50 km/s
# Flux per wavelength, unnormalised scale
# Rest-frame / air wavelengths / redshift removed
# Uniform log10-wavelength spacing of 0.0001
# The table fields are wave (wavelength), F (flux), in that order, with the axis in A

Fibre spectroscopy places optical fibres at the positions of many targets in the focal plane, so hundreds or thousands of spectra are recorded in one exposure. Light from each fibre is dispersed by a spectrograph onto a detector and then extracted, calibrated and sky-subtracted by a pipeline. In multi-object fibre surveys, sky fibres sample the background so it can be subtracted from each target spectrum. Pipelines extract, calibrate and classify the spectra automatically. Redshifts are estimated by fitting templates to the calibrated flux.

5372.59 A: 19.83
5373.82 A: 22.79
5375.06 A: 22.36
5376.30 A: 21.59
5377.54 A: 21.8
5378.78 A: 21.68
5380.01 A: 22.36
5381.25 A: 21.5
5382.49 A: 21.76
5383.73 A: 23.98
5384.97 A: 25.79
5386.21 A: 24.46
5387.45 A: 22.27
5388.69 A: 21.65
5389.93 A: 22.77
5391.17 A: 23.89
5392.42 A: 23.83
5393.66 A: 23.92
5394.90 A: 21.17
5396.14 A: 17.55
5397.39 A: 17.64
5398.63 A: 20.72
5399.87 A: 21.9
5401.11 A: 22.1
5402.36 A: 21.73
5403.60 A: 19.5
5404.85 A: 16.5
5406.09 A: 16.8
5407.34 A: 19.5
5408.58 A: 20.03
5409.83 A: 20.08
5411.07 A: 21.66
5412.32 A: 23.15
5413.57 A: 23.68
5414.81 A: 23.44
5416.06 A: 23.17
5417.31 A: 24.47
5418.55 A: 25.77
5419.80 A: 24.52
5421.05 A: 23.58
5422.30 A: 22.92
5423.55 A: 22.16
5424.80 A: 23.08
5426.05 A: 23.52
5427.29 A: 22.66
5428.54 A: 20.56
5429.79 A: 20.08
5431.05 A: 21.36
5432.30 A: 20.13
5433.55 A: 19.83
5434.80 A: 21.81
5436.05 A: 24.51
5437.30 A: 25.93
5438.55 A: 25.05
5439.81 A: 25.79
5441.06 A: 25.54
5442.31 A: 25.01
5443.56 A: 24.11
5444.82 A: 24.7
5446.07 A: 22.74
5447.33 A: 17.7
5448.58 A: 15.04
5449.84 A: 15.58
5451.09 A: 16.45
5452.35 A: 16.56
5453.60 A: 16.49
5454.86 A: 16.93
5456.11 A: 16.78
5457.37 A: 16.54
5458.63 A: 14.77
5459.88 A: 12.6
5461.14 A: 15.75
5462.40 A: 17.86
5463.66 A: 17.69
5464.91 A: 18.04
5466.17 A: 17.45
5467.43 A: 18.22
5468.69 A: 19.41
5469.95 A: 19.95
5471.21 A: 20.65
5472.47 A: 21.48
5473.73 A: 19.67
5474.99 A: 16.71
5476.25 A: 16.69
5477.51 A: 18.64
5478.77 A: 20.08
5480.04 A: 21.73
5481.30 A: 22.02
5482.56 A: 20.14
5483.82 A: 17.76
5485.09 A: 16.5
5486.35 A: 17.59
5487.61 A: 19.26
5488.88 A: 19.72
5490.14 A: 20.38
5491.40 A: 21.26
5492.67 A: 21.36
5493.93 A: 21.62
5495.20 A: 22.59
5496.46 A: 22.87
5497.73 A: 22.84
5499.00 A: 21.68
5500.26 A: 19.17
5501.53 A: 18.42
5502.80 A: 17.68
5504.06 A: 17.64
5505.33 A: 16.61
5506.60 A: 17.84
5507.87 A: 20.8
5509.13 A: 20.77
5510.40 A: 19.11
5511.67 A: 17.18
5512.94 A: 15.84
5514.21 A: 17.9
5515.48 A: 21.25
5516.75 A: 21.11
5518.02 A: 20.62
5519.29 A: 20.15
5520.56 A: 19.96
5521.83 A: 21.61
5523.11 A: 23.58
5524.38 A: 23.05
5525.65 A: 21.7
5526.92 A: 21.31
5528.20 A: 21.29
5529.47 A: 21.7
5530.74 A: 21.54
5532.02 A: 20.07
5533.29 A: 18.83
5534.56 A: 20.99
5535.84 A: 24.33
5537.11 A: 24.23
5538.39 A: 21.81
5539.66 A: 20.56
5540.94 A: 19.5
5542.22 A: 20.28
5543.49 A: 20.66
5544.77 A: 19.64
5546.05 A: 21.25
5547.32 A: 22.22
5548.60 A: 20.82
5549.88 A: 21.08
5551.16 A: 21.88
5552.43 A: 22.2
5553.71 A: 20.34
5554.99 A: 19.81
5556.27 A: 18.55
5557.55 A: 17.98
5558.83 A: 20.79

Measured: 21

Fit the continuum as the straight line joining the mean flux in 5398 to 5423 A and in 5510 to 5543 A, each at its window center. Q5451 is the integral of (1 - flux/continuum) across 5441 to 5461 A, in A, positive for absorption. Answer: 2.9 A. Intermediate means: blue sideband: 21.8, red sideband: 20.8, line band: 18.3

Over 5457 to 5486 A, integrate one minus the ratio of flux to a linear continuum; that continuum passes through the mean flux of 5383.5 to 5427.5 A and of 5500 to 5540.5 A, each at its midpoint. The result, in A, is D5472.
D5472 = 3.79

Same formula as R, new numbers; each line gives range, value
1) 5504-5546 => 20.5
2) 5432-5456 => 21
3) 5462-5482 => 19.2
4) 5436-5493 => 19.4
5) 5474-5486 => 18.9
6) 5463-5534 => 19.8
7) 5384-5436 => 21.9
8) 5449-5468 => 16.5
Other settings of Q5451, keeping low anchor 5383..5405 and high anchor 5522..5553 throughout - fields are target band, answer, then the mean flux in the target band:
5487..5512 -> 1.83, 20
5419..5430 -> -0.48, 22.7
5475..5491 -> 1.82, 19.1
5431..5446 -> -1.37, 23.7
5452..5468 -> 3.75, 16.6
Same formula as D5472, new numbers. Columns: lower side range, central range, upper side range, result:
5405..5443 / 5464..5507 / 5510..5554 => 4.1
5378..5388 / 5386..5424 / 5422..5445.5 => 2.0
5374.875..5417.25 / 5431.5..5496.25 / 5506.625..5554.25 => 4.9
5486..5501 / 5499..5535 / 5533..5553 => 2.0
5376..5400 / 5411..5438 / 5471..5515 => -2.1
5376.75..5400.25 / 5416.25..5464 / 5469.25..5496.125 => 0.4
